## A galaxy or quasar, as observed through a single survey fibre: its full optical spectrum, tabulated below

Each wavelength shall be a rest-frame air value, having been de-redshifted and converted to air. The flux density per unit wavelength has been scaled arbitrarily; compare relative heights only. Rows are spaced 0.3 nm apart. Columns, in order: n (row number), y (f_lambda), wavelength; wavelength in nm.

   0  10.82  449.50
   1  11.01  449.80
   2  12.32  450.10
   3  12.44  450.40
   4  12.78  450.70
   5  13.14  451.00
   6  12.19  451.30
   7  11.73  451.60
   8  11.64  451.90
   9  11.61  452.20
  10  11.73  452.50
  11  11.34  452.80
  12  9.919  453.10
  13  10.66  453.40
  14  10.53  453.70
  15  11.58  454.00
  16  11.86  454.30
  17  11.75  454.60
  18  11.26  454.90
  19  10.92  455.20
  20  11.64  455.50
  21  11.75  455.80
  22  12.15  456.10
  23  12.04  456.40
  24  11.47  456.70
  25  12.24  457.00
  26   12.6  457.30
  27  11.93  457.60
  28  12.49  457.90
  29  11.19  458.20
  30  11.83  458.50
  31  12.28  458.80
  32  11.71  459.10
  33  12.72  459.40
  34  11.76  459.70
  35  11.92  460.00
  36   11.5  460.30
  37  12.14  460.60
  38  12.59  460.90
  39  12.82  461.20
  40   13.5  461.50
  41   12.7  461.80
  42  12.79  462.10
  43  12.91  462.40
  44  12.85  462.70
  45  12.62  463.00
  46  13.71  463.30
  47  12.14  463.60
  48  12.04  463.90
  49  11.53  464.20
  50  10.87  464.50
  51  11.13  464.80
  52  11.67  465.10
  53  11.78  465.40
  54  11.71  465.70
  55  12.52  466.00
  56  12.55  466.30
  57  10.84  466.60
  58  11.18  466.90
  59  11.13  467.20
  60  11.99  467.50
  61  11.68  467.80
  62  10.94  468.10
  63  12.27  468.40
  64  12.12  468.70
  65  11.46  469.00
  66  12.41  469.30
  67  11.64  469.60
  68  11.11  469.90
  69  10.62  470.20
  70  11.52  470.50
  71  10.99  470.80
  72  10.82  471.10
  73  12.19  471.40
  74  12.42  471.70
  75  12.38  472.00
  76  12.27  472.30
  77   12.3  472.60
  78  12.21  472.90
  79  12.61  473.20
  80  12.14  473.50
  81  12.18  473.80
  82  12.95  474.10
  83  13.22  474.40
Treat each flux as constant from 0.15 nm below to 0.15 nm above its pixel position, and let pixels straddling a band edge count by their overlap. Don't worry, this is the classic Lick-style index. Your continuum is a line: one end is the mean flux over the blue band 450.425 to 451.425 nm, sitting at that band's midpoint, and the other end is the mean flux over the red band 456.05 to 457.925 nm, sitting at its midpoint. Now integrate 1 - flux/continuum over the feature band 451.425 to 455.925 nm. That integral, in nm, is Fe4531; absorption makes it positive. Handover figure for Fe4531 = 0.395 nm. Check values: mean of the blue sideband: 12.7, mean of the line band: 11.3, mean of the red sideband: 12.1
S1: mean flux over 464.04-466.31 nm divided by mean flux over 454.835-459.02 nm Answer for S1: 0.98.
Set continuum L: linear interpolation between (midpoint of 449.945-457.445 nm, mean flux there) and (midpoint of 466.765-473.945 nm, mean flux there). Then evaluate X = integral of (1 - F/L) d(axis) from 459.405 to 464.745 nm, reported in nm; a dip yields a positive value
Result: -0.28 nm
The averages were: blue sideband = 11.7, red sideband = 11.8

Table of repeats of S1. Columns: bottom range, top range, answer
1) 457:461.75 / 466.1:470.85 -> 0.95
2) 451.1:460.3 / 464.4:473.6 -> 1.00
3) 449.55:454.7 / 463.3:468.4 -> 1.00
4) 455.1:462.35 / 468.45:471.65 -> 0.95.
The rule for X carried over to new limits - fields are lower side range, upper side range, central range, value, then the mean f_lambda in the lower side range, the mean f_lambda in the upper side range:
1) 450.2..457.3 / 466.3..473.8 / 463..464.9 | -0.04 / 11.7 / 11.7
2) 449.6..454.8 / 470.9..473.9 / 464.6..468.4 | 0.12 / 11.6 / 12.1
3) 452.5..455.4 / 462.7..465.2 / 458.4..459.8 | -0.06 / 11.1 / 12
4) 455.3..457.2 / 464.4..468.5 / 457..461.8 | -0.17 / 11.9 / 11.6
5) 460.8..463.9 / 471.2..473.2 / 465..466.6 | 0.09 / 12.8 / 12.3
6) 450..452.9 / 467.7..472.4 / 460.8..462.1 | -0.11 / 12.1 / 11.7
